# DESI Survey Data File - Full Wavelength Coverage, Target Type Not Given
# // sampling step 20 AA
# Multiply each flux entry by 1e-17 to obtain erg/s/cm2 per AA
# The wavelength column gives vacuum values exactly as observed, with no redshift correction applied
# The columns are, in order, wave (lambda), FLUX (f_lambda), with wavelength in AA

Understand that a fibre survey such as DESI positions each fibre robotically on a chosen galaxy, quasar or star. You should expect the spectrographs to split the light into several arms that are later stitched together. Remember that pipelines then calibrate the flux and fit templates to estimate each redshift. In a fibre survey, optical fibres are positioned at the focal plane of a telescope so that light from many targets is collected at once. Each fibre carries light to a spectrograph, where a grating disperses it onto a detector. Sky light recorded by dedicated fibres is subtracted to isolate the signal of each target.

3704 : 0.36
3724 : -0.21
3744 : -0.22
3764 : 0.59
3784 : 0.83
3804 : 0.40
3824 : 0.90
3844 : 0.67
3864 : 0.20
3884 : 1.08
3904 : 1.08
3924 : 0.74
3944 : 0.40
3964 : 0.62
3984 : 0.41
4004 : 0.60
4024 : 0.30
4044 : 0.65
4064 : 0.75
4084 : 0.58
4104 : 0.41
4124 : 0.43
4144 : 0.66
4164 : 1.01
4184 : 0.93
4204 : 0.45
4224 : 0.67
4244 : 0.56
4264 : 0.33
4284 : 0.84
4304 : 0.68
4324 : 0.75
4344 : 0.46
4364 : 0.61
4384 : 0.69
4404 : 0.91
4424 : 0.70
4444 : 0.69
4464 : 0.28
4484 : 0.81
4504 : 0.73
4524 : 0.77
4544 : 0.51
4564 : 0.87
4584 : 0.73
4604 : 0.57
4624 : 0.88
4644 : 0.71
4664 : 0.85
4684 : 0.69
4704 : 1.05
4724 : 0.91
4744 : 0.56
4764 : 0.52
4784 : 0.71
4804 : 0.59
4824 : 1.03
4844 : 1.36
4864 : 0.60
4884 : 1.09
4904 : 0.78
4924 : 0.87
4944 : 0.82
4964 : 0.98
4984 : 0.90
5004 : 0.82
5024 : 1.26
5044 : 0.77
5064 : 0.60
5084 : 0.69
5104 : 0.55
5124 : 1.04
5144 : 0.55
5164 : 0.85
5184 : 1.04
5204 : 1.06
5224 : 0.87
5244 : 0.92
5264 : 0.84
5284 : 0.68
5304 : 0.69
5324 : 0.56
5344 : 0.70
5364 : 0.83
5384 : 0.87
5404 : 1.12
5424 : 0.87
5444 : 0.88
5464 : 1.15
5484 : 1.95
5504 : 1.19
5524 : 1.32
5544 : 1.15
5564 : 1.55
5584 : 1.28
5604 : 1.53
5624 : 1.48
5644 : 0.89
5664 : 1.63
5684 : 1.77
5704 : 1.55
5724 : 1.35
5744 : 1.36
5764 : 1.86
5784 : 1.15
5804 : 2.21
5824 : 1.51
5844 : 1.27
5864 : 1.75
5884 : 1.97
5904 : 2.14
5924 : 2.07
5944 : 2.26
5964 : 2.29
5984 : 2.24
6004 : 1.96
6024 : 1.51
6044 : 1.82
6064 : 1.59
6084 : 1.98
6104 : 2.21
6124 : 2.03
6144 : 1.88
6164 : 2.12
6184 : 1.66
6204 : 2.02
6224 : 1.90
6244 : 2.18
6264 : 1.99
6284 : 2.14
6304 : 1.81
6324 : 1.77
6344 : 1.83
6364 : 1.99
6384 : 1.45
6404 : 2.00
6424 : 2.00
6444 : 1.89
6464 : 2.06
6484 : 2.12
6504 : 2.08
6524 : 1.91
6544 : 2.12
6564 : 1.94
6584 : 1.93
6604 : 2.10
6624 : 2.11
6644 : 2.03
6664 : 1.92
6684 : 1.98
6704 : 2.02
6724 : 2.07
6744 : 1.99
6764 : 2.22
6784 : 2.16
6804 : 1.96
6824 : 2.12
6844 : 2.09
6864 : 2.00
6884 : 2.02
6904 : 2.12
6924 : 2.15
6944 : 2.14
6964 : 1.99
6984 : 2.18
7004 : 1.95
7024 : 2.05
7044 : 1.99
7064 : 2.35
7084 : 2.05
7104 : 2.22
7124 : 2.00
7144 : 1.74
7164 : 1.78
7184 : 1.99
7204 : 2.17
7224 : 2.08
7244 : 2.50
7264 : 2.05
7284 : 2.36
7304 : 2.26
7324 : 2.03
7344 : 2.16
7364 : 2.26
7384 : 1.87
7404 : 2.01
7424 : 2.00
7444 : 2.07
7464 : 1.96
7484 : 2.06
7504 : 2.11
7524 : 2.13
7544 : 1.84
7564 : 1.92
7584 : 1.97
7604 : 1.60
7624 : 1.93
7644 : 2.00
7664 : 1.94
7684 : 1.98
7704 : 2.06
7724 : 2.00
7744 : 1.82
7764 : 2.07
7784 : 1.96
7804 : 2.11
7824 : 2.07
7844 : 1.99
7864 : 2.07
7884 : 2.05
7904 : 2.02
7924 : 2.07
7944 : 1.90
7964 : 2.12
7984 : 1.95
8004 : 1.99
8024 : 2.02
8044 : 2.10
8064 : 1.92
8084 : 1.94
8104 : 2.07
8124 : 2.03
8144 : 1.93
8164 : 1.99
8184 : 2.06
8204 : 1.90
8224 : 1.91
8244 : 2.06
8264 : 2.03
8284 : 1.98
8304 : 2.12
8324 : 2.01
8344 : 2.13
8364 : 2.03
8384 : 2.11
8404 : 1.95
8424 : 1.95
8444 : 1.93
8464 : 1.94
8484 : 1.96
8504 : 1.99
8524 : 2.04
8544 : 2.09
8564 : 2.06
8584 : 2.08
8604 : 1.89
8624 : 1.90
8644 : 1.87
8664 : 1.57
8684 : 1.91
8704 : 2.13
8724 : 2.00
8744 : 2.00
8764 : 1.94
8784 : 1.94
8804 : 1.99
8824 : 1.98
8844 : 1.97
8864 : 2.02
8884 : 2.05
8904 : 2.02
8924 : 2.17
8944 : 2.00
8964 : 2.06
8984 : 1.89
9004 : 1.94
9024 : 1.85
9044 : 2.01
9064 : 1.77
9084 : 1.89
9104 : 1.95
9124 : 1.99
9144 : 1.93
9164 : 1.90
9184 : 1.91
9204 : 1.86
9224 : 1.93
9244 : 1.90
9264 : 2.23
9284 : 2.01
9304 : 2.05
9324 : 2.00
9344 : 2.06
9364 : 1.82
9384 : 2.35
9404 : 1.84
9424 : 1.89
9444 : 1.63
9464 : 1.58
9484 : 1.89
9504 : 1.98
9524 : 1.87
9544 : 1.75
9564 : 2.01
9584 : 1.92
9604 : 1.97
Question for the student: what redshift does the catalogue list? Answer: 0.470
